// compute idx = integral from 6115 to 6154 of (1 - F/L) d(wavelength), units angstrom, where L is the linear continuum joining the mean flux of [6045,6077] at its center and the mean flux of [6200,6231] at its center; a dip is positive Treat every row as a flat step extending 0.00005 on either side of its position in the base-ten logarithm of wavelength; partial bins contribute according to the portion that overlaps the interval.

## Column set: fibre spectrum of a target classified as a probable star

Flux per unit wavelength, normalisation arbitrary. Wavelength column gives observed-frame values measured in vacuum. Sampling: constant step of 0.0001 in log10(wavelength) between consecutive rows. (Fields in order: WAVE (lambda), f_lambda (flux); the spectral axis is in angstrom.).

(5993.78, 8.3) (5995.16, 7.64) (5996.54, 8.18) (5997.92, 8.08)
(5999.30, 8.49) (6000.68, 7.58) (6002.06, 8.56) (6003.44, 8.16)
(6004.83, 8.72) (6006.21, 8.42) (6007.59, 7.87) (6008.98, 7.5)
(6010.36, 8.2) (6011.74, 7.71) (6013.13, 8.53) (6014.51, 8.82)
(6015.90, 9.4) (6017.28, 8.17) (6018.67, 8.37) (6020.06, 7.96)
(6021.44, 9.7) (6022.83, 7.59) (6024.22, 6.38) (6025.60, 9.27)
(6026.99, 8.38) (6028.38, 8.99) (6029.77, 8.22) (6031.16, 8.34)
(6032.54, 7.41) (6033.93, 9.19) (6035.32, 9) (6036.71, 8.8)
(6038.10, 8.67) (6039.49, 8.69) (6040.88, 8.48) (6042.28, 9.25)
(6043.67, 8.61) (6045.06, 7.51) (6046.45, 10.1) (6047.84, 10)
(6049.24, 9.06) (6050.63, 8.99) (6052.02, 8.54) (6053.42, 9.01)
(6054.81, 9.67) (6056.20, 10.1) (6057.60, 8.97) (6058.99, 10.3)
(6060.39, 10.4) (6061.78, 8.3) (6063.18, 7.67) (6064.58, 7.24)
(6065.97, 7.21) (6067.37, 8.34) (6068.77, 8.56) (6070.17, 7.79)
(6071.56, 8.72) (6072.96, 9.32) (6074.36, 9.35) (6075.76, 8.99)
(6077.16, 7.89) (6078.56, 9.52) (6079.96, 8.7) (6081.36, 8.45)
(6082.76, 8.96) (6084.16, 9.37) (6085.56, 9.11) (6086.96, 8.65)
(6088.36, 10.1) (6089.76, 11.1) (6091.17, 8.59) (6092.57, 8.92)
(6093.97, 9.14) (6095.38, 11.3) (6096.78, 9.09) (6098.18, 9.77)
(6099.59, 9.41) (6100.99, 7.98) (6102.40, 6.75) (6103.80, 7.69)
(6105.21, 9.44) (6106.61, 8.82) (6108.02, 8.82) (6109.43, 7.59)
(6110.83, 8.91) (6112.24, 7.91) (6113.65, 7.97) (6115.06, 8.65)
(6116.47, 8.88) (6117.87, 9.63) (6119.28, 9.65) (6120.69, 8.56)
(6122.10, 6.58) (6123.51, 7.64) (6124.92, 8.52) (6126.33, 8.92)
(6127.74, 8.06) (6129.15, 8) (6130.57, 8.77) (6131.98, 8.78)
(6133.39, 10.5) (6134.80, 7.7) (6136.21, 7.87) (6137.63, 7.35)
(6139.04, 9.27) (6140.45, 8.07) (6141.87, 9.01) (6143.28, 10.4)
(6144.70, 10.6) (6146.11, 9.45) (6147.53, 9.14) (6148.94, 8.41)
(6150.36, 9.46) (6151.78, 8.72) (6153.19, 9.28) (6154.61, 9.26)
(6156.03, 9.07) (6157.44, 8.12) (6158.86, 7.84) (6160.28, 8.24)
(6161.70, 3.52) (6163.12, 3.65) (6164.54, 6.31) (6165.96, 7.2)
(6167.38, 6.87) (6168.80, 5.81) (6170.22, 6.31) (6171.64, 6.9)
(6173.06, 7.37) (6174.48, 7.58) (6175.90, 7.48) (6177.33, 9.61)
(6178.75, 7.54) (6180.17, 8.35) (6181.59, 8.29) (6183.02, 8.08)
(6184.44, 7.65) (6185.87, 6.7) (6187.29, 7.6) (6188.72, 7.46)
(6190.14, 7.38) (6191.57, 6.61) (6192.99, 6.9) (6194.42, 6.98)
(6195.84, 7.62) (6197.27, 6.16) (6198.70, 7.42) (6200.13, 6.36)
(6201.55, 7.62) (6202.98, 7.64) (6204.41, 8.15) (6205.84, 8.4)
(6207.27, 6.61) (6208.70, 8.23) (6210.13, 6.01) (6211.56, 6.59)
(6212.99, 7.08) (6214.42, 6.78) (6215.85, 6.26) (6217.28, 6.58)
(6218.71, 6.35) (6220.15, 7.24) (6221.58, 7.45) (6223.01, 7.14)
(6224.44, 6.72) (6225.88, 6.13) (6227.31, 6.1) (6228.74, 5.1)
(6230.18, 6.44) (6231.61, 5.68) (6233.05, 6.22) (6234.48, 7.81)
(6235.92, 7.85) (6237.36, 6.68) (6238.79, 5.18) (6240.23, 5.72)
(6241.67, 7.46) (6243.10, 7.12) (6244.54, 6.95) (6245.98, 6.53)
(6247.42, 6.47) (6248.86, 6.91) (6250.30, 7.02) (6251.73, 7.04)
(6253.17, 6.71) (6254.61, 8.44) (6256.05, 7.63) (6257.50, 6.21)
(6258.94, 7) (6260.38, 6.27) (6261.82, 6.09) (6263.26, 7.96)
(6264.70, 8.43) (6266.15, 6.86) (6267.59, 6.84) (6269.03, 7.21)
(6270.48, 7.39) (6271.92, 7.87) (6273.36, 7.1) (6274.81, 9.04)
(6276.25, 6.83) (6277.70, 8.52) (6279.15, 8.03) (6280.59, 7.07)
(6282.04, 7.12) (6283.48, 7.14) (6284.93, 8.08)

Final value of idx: -4.26 angstrom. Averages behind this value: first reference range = 8.89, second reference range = 6.87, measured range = 8.79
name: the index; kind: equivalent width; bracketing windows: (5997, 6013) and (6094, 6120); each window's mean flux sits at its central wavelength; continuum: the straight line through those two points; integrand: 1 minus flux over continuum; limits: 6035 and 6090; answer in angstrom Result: -2.65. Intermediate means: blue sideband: 8.13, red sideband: 8.8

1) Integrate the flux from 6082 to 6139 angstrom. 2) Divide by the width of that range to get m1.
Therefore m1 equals 8.74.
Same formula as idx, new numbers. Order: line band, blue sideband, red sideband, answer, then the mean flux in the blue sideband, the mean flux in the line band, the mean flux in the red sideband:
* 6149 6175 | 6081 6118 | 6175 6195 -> 2.1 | 8.92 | 7.33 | 7.62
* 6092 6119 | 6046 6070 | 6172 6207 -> -1.2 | 8.93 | 8.79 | 7.52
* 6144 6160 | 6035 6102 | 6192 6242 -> -2.6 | 8.98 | 9.01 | 6.81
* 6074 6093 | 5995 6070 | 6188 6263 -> -2.4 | 8.54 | 9.12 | 6.86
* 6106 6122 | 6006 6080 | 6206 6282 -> -1.1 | 8.63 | 8.59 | 6.95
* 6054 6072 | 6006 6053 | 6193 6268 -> -1.0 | 8.54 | 8.72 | 6.89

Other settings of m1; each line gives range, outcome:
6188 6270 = 6.91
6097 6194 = 8.1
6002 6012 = 8.14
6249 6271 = 7.13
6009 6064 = 8.72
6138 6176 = 7.9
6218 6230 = 6.52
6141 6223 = 7.53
